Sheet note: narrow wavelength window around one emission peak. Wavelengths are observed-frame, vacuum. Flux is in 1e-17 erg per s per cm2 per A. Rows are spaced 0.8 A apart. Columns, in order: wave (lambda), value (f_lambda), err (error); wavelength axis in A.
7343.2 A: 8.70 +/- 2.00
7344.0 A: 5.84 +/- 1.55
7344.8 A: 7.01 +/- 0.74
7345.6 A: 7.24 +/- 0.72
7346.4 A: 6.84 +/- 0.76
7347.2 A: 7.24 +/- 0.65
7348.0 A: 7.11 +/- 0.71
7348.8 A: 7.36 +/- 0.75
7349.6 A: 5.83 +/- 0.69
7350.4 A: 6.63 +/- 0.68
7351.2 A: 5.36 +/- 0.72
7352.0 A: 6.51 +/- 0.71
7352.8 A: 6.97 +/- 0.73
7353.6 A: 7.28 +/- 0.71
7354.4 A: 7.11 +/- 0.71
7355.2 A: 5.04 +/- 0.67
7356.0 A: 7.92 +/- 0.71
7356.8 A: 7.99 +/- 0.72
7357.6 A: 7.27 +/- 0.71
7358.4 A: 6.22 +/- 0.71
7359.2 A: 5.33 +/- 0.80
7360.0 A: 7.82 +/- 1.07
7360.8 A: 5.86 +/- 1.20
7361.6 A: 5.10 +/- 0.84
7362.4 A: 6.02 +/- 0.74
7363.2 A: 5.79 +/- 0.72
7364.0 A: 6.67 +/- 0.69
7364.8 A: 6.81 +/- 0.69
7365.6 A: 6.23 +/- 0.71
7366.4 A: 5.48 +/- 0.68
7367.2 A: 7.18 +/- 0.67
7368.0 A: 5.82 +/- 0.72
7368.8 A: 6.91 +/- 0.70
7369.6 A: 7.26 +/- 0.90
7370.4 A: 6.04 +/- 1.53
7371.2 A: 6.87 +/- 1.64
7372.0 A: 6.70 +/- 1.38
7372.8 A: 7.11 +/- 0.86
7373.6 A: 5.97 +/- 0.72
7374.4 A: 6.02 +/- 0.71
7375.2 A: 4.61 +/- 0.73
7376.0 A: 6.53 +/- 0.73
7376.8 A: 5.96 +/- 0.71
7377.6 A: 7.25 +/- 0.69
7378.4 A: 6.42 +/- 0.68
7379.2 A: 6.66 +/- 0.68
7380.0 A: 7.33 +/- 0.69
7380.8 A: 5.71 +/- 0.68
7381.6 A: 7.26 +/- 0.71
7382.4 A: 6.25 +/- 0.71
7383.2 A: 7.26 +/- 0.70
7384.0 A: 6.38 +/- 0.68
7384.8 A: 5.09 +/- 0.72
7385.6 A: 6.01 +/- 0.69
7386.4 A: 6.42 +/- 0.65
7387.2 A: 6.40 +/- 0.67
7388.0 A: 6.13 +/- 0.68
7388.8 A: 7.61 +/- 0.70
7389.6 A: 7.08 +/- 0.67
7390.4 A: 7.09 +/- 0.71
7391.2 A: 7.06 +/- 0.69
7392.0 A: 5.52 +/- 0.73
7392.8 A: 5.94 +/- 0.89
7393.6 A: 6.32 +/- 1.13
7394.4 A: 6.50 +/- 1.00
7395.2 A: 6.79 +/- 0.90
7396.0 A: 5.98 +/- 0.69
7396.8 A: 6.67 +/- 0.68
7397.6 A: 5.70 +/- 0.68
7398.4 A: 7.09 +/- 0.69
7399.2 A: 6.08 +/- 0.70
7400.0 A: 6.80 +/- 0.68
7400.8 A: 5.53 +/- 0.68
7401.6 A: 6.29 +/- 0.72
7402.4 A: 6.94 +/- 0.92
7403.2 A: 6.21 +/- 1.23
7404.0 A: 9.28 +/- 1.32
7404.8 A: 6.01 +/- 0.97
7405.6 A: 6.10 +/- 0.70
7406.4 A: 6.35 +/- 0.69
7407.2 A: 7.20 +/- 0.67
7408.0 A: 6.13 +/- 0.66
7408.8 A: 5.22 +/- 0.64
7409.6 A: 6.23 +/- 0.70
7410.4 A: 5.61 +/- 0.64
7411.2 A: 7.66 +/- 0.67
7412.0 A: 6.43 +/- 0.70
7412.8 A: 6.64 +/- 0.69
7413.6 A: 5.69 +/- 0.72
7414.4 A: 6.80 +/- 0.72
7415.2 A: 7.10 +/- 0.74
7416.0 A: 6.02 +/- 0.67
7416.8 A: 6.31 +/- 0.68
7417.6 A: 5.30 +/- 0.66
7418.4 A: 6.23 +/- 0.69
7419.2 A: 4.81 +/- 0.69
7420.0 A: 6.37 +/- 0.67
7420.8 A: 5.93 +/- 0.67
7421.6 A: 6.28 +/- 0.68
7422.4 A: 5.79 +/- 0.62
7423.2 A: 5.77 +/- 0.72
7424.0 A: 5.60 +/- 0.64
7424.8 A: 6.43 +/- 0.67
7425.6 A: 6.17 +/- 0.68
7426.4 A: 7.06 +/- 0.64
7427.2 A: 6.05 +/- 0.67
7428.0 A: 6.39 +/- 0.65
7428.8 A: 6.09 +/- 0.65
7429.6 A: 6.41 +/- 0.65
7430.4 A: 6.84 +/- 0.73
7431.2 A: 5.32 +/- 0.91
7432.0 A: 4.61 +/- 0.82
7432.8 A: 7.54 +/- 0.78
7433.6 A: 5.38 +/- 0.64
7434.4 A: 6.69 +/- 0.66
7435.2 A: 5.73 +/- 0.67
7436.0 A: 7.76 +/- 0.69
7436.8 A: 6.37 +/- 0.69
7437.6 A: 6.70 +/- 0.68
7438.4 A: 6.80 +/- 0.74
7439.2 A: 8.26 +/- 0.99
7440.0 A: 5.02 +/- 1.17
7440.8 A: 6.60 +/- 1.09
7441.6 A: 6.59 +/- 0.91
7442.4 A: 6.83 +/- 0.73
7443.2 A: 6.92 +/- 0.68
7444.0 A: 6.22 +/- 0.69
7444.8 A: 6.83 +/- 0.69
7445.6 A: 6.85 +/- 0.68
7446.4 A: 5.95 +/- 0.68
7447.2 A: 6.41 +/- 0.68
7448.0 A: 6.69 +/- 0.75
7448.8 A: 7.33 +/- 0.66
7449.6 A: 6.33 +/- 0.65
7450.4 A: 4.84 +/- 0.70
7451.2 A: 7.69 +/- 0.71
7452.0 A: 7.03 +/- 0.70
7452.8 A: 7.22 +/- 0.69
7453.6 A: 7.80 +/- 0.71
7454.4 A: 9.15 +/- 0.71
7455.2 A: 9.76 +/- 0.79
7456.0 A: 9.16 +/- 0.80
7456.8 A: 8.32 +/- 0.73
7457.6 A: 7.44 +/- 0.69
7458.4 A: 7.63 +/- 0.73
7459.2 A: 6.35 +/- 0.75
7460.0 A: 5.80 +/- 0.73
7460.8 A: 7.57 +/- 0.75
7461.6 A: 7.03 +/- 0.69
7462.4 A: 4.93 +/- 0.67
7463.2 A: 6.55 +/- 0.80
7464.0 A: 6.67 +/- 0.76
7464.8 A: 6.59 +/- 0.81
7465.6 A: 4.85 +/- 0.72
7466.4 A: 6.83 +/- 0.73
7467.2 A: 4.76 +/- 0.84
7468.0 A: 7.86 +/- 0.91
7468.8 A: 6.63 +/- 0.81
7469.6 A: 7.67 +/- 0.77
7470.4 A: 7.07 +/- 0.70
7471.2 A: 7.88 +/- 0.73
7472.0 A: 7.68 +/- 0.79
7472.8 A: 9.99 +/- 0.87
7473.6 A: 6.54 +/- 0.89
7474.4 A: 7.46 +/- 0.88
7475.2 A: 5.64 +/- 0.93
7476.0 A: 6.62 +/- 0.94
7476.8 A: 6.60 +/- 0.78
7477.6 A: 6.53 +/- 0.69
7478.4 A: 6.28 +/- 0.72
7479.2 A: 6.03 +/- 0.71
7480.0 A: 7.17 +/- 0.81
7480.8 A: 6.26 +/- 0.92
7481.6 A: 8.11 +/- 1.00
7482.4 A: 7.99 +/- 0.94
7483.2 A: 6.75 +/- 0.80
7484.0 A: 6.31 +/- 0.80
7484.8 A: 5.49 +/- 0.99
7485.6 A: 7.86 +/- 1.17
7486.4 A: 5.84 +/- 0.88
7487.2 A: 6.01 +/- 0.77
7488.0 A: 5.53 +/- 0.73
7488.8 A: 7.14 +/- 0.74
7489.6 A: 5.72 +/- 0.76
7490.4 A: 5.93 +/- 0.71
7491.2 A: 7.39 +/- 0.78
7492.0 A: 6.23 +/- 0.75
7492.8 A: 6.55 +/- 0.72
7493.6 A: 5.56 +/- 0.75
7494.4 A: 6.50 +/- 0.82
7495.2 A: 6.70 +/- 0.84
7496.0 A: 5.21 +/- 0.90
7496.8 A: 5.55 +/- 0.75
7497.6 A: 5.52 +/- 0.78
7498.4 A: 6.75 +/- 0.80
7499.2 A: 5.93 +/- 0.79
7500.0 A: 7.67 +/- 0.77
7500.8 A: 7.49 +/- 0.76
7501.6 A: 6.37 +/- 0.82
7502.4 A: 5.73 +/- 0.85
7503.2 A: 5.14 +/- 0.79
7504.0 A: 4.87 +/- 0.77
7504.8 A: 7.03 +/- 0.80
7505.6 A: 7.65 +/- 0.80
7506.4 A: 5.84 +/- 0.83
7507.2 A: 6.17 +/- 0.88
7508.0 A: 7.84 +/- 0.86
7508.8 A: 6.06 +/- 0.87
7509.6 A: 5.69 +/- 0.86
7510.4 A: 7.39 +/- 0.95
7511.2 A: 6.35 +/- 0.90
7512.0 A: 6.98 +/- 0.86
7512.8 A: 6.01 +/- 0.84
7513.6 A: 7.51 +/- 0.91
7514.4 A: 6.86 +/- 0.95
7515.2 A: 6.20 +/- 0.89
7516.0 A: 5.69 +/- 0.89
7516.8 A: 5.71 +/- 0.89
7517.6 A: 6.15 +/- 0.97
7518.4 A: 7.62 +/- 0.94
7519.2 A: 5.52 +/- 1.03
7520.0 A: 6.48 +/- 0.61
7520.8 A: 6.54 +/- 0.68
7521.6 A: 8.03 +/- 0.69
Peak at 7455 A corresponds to [S II] 6716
